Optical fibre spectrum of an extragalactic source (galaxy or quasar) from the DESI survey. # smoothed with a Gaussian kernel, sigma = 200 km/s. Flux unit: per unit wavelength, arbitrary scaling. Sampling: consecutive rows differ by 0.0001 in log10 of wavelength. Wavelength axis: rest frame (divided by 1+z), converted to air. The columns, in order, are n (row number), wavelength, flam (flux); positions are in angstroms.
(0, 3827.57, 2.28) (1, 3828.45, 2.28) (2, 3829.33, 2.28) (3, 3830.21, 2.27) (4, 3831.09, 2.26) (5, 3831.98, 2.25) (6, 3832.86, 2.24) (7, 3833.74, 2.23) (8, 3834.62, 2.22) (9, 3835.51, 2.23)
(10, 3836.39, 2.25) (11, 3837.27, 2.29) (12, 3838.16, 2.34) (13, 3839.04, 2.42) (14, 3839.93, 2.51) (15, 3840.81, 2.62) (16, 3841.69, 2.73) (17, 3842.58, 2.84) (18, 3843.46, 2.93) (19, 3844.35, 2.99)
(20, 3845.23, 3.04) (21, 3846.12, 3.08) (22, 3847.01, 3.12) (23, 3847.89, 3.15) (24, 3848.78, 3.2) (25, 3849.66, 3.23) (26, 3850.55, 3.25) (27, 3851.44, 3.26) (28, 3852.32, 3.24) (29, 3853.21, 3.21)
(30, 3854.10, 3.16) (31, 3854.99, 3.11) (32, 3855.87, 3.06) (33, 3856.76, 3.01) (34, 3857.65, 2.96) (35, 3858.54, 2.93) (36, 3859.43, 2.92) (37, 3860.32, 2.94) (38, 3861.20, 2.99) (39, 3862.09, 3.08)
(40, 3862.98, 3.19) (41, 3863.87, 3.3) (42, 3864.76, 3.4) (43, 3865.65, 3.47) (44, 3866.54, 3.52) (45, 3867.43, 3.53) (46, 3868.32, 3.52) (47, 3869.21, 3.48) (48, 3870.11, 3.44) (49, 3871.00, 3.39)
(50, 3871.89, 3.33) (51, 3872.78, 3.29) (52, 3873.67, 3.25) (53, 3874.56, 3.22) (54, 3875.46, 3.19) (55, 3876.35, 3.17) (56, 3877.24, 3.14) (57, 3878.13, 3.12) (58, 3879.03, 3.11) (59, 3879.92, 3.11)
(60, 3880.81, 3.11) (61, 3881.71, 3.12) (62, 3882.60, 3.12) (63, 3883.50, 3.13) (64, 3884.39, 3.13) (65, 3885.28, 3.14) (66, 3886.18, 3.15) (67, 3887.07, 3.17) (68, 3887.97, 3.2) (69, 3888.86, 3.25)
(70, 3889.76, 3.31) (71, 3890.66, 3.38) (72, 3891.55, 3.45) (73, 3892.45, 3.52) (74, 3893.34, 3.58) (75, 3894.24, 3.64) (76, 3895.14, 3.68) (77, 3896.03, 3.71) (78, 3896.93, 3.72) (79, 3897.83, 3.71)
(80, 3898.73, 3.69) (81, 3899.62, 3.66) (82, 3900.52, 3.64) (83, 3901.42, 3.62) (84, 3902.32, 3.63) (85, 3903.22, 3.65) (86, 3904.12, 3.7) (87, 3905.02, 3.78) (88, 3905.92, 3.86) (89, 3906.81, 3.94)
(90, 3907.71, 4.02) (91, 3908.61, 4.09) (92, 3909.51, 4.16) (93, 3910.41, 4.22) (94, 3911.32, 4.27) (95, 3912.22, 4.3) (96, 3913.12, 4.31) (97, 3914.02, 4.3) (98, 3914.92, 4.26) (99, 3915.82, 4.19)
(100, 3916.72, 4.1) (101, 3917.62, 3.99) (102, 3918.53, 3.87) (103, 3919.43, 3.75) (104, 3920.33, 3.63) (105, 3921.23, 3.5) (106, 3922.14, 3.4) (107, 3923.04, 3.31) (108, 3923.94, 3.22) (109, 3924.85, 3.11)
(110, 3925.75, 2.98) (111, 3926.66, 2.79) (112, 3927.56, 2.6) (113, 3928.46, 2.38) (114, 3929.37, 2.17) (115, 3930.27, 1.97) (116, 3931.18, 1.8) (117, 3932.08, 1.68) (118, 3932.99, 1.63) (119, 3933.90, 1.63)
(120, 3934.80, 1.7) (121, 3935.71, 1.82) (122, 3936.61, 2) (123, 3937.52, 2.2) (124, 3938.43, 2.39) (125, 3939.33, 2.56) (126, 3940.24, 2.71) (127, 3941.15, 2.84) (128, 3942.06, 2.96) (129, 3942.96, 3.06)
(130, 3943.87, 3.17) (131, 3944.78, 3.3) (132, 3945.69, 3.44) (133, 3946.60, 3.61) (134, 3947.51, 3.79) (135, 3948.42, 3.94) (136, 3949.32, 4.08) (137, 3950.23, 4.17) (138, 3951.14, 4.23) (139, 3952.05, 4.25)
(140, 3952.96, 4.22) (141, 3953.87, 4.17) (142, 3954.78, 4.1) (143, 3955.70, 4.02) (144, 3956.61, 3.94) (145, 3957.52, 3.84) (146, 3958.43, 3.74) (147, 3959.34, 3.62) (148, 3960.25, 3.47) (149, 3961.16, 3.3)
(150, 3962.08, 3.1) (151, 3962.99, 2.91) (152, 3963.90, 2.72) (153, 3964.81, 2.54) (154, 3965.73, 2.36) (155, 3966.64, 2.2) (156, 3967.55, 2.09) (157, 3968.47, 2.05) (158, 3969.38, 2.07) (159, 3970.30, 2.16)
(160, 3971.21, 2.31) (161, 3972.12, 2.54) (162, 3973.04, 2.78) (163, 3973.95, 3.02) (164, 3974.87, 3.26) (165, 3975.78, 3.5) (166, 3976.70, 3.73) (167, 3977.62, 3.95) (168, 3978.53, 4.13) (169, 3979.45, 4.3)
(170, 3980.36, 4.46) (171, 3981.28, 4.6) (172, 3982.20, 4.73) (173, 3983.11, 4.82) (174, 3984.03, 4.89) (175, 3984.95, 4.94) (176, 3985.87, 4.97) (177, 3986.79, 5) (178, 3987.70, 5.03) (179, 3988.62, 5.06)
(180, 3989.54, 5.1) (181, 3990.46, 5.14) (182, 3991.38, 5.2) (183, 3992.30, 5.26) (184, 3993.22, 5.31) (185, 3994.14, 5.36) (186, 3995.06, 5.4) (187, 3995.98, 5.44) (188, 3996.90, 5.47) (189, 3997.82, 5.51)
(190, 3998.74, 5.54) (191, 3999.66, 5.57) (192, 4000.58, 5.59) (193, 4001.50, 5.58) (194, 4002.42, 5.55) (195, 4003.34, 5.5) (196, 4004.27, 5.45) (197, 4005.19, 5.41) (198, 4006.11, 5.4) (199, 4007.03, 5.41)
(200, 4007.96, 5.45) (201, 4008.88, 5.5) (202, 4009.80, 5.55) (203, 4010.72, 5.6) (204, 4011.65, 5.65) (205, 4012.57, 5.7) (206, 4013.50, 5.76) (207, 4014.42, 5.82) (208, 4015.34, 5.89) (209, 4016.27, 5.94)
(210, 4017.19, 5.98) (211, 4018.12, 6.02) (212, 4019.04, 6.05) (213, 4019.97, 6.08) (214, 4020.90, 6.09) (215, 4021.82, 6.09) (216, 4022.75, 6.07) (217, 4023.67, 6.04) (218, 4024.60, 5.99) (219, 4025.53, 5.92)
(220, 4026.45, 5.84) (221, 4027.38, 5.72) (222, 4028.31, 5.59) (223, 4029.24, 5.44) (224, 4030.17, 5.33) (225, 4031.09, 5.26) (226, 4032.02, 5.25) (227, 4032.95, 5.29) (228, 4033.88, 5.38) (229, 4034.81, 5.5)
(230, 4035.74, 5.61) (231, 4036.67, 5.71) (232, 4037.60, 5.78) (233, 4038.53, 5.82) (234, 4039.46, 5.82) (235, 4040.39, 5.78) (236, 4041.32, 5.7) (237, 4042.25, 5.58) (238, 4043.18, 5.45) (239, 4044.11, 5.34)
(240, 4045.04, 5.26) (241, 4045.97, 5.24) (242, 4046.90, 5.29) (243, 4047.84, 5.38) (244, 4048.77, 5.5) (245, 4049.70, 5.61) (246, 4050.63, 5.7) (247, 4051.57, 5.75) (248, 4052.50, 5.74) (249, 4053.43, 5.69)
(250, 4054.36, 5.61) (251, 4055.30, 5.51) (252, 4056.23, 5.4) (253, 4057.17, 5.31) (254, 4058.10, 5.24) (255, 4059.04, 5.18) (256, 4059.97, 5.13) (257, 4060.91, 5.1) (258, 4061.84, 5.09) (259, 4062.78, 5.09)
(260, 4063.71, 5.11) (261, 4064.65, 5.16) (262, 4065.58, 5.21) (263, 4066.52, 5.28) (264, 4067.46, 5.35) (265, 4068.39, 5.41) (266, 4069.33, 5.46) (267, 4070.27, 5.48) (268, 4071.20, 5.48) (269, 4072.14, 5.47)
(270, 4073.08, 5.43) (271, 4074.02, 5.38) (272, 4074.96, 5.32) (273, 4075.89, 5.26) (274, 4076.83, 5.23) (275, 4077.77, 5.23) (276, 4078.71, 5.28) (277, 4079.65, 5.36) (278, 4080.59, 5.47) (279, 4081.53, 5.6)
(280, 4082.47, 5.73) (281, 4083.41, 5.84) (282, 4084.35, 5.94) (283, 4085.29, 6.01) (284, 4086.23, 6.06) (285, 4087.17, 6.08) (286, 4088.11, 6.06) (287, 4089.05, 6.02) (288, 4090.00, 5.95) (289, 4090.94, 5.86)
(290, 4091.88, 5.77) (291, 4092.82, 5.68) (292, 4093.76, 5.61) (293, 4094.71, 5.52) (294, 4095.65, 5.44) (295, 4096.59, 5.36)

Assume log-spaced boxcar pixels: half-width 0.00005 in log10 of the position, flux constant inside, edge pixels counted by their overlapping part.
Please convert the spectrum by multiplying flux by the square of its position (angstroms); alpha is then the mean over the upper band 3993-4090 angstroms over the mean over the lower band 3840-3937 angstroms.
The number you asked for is 1.85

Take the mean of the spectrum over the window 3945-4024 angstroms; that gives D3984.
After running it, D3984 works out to 4.53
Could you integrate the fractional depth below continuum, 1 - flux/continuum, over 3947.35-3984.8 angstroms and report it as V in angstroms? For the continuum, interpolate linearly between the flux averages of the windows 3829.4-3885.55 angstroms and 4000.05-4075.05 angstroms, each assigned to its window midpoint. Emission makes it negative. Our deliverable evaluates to 8.3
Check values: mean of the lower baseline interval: 2.99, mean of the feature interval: 3.52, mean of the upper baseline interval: 5.55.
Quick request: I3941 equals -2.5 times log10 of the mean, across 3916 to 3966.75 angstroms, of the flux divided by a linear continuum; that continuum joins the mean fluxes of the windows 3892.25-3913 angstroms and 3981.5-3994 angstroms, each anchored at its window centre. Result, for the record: 0.37 mag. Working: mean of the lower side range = 3.83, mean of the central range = 3.12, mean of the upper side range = 5.03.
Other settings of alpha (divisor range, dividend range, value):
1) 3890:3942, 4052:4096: 1.82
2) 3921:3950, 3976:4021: 1.99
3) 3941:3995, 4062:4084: 1.49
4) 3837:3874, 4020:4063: 1.97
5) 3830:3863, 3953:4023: 1.75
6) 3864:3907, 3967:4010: 1.41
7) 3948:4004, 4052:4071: 1.34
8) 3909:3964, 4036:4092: 1.78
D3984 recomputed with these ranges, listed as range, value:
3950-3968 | 3.44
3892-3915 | 3.87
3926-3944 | 2.3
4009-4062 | 5.62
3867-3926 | 3.56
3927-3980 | 3.01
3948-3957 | 4.11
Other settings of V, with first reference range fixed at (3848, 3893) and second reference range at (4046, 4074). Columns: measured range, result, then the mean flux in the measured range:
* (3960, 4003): 3.63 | 4.14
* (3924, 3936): 5.17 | 2.21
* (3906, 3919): -1.54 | 4.14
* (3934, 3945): 4.11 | 2.52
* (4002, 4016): -2.28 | 5.58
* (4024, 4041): -1.84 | 5.61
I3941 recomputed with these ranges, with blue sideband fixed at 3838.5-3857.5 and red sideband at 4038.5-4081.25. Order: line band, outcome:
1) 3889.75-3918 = -0.062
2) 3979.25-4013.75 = -0.127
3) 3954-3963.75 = 0.183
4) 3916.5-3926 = 0.089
